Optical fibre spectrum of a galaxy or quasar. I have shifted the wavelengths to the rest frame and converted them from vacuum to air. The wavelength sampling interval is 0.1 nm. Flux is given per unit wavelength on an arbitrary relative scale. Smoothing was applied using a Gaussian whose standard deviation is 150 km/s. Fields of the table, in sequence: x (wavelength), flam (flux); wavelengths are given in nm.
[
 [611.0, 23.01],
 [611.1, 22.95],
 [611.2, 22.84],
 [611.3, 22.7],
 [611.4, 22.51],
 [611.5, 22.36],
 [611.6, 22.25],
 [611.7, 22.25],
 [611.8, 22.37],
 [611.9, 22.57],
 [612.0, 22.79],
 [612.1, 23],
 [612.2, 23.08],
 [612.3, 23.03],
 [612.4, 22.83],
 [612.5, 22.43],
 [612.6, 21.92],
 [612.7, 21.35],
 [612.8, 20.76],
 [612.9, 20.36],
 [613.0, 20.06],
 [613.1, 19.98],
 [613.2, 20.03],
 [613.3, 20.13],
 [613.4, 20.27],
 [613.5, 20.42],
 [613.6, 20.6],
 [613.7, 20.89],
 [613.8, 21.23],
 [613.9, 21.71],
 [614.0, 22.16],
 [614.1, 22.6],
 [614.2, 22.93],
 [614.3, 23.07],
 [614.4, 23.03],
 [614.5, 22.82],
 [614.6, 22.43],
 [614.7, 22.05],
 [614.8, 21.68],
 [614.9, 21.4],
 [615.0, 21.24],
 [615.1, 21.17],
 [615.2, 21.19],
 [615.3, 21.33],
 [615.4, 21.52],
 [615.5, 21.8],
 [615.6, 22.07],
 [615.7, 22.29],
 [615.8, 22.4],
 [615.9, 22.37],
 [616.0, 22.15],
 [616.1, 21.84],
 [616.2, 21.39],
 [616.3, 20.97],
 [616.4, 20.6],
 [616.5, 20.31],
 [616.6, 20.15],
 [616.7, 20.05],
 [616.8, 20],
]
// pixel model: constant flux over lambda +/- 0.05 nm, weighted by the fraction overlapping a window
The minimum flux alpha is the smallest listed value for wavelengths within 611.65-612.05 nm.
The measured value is 22.25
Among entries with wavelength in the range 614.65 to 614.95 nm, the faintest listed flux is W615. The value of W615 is 21.4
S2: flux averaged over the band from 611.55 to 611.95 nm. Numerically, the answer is 22.4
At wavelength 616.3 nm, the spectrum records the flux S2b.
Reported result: 20.97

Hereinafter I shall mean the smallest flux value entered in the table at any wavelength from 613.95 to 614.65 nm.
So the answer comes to 22.16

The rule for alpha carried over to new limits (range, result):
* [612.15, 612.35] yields 23.03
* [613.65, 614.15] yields 20.89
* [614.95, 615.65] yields 21.17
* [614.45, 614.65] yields 22.43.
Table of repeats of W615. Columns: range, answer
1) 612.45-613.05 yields 20.06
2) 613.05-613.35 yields 19.98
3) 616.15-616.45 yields 20.6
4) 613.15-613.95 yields 20.03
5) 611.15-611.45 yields 22.51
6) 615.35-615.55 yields 21.52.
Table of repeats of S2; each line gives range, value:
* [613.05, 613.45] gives 20.1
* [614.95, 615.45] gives 21.3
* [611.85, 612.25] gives 22.9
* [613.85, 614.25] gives 22.4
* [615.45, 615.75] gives 22.1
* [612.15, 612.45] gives 23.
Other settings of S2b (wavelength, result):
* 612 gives 22.79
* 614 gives 22.16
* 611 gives 23.01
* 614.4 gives 23.03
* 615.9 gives 22.37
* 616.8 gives 20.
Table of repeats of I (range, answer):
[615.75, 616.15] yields 21.84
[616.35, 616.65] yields 20.15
